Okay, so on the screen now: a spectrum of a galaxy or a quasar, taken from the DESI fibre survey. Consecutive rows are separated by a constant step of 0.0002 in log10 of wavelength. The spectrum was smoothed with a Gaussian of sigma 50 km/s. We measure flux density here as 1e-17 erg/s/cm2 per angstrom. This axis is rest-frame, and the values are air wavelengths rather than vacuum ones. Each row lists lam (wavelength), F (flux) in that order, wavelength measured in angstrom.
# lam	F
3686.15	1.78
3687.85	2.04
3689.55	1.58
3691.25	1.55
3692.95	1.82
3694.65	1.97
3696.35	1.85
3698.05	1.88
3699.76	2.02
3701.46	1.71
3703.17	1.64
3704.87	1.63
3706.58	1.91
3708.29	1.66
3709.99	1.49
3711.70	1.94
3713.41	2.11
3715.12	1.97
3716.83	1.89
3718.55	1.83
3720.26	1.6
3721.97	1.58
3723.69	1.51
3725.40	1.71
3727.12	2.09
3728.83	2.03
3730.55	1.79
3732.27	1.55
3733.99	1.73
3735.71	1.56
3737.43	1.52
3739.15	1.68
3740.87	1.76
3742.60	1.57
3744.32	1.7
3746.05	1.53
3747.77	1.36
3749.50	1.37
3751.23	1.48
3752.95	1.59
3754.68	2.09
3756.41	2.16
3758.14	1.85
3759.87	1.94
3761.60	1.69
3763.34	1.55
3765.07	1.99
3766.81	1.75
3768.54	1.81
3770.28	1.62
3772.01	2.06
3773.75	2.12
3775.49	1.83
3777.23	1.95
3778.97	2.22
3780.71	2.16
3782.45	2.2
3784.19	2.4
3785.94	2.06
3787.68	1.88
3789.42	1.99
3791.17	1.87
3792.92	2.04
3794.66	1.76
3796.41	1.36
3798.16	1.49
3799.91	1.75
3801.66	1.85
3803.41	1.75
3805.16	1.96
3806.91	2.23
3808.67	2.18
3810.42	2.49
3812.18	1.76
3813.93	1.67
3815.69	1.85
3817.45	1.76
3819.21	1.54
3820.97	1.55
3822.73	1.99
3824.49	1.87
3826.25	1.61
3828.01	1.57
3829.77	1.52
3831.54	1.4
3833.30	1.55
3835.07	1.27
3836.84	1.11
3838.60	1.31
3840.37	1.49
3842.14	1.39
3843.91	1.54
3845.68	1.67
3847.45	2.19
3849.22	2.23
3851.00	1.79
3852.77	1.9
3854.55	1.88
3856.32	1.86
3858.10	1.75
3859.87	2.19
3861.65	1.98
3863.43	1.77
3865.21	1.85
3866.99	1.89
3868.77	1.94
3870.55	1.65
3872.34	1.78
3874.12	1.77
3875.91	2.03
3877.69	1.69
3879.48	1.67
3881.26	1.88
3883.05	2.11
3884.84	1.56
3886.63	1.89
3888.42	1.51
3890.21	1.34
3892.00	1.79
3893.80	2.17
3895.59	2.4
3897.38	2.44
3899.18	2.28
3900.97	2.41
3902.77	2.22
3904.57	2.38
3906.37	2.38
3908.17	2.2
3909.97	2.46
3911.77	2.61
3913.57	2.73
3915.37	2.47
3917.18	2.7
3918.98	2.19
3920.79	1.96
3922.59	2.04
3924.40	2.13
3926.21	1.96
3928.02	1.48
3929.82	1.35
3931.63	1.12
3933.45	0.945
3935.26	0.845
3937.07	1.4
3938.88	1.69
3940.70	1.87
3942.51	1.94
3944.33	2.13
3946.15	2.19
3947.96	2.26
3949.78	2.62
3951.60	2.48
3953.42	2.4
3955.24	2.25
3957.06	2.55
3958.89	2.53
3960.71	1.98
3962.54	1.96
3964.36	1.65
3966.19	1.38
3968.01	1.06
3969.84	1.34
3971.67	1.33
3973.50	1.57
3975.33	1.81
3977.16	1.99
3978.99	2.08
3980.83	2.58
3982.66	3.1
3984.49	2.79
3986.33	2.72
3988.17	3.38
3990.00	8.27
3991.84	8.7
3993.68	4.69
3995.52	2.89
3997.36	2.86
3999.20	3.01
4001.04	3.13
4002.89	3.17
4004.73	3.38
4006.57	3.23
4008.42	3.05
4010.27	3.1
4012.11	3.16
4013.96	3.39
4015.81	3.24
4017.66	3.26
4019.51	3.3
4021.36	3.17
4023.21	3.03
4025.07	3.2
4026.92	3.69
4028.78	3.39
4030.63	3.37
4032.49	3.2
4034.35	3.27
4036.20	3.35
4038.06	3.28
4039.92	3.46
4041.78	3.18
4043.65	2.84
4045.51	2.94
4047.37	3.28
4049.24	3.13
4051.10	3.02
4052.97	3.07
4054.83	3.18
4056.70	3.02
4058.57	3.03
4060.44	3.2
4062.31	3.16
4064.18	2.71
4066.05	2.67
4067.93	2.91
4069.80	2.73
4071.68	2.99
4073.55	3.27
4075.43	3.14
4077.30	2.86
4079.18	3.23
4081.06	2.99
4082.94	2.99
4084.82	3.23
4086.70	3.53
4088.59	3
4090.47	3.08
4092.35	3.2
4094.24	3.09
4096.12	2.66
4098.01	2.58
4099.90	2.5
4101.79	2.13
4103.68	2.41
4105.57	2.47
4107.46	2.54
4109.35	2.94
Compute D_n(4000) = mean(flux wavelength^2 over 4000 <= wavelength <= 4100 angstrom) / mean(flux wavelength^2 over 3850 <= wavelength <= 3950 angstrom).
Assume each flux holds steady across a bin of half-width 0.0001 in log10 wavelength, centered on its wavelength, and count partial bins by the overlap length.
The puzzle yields 1.7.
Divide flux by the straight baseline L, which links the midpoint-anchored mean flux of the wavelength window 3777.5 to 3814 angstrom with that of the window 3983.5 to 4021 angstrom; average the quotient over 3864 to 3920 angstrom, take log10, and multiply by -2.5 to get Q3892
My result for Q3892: 0.32 mag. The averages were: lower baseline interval 1.96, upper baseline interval 3.73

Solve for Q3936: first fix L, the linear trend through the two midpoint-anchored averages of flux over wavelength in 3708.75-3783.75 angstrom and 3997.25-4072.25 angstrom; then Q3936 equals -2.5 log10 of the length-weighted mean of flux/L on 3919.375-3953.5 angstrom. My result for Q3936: 0.42 mag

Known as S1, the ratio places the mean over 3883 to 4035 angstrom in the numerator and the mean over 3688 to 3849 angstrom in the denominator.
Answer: 1.4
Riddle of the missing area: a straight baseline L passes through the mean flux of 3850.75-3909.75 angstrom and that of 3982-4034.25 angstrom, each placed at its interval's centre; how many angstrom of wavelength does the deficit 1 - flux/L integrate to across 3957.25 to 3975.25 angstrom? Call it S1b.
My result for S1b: 8.0 angstrom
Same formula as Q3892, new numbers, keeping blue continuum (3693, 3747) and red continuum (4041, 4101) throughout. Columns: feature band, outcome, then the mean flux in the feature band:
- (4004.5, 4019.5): -0.15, 3.22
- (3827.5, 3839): 0.48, 1.39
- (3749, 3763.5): 0.07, 1.77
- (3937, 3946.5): 0.32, 1.89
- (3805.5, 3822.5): 0.10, 1.9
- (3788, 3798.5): 0.14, 1.77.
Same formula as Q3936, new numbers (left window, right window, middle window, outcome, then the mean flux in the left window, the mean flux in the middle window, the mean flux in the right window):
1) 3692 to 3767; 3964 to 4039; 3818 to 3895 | 0.35 mag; 1.75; 1.73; 3.12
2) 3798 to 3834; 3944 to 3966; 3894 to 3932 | -0.06 mag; 1.78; 2.2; 2.22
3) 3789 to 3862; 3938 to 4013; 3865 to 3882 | 0.14 mag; 1.76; 1.81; 2.74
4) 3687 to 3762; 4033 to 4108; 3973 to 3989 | 0.09 mag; 1.75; 2.46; 2.99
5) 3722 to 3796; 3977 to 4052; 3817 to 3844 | 0.43 mag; 1.82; 1.53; 3.41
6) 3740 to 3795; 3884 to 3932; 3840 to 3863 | 0.09 mag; 1.86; 1.84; 2.09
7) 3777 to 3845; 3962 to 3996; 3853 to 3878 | 0.15 mag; 1.77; 1.86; 2.92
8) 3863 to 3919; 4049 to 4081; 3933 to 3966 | 0.20 mag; 2.07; 1.98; 3.02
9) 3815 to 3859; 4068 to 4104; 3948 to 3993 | -0.14 mag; 1.66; 2.69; 2.93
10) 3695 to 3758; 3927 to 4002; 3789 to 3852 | 0.17 mag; 1.74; 1.73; 2.45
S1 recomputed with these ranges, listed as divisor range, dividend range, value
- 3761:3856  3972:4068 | 1.80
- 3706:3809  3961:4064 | 1.70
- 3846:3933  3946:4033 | 1.48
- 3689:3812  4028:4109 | 1.65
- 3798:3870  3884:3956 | 1.15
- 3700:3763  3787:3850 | 1.00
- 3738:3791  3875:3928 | 1.15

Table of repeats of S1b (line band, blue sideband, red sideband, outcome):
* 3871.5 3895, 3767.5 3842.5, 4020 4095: 4.44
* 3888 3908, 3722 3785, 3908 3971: -2.19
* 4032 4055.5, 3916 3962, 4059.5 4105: -4.46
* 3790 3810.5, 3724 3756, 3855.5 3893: -1.63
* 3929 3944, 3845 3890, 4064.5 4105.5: 5.24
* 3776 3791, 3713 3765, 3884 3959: -2.36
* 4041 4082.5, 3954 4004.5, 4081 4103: -1.92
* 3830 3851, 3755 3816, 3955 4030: 6.11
